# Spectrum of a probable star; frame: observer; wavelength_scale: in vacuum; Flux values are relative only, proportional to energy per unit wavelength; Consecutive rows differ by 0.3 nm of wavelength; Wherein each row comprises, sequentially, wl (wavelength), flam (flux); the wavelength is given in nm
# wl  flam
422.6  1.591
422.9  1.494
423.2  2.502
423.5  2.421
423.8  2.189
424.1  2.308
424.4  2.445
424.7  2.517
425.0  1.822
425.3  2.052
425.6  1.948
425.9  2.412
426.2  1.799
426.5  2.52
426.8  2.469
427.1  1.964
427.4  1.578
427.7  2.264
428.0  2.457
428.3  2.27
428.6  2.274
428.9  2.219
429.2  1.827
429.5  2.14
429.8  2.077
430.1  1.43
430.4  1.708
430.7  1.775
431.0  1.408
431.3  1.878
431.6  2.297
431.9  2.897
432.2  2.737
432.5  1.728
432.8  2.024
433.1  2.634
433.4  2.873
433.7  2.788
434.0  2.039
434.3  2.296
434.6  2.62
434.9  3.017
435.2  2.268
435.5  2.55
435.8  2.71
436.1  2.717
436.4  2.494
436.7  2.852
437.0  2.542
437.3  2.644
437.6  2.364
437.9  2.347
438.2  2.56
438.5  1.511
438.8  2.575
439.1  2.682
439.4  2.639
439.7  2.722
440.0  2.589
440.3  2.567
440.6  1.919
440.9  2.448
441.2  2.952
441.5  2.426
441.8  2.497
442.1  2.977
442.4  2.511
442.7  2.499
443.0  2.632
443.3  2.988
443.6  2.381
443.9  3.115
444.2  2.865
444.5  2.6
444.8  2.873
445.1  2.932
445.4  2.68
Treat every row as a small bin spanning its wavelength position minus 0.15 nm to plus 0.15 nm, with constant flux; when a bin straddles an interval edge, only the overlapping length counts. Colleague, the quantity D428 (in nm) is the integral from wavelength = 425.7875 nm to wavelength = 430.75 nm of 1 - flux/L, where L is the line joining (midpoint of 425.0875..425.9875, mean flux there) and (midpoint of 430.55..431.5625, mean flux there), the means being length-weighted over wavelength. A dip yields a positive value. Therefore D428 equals -0.368 nm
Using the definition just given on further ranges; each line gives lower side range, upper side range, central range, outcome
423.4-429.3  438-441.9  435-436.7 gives -0.15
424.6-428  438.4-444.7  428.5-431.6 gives 0.49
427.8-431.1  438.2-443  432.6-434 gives -0.21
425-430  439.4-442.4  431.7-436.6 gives -0.38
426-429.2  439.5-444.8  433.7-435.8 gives -0.09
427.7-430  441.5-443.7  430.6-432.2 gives 0.10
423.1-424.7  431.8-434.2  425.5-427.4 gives 0.20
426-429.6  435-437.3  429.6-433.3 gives 0.46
